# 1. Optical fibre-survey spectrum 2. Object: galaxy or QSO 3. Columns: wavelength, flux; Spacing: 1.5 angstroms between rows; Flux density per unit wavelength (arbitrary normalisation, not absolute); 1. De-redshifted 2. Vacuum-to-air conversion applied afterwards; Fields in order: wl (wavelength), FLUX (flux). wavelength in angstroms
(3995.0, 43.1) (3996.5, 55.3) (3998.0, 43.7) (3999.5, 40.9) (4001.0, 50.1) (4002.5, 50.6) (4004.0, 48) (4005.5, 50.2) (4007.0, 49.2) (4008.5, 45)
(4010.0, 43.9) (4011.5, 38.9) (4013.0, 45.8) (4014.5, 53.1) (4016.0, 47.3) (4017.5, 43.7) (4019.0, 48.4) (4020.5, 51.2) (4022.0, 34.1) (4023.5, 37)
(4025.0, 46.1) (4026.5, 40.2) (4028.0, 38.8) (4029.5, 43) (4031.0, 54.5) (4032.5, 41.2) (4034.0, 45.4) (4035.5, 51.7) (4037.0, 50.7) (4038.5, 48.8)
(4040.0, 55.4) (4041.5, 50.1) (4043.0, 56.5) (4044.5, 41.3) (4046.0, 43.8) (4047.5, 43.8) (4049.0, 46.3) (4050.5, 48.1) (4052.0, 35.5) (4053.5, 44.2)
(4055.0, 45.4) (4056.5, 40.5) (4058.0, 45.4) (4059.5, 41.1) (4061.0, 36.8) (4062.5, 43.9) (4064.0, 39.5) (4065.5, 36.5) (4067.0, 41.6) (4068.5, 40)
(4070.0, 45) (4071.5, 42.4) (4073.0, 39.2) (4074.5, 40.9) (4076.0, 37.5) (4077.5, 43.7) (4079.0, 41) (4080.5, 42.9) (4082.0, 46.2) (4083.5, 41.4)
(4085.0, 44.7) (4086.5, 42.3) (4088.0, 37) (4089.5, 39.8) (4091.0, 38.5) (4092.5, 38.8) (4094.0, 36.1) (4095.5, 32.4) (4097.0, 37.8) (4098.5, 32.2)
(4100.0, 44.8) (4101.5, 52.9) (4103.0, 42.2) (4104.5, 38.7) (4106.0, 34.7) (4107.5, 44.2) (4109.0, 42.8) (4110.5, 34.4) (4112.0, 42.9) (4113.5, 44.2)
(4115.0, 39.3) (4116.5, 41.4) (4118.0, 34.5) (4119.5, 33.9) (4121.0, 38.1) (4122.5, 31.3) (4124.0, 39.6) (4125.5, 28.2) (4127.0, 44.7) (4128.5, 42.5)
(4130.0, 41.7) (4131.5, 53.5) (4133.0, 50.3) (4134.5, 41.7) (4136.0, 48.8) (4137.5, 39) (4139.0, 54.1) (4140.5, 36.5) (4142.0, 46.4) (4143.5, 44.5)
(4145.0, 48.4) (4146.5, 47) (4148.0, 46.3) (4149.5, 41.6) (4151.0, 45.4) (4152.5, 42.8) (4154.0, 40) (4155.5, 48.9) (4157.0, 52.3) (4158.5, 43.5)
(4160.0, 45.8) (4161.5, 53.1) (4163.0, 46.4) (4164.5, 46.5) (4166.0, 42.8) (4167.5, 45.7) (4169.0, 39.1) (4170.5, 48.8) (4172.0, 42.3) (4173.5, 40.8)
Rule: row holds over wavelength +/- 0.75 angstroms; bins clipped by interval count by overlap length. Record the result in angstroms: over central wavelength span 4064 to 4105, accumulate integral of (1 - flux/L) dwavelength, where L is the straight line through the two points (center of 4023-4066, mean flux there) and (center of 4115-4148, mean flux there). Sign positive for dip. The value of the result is 2.7 angstroms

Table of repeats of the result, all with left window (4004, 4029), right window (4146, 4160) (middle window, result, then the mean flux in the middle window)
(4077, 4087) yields 0.4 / 43.2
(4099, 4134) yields 3.3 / 40.8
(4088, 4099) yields 2.0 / 36.6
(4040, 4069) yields 0.8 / 43.5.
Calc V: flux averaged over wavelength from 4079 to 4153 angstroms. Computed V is 41.5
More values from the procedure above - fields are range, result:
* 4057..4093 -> 41.1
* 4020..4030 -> 41.2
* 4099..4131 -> 39.9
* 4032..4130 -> 41.7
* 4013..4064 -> 45.2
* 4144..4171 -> 45.8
